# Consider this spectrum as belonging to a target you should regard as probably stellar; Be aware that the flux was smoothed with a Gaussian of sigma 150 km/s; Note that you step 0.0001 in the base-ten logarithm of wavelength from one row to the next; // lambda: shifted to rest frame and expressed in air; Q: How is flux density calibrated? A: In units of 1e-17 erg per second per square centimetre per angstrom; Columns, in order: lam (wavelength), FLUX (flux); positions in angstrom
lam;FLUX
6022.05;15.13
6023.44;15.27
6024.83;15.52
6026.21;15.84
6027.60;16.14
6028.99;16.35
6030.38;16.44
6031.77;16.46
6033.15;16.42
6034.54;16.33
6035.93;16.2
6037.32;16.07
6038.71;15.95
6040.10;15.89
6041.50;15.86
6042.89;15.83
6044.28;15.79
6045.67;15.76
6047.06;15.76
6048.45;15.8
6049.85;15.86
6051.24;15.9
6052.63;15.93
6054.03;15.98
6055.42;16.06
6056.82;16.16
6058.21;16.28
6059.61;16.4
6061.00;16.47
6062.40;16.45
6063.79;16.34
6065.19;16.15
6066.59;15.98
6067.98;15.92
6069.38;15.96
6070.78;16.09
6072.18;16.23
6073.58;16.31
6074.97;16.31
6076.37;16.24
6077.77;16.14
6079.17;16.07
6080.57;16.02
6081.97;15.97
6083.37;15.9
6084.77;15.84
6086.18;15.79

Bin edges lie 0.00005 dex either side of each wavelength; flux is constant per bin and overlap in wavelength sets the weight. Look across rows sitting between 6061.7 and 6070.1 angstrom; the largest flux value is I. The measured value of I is 16.45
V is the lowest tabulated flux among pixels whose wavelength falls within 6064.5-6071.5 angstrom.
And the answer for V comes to 15.92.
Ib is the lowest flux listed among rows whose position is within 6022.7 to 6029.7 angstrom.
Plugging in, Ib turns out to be 15.27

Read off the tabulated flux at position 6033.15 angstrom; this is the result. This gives 16.42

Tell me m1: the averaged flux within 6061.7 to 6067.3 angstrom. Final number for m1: 16.2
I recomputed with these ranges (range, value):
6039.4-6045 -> 15.89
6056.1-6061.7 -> 16.47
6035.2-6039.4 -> 16.2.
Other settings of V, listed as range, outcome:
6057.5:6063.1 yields 16.28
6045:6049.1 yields 15.76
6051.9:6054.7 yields 15.93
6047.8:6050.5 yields 15.8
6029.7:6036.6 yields 16.2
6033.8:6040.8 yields 15.89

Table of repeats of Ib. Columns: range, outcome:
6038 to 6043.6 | 15.83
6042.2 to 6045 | 15.79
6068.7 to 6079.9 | 15.96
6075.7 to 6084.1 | 15.9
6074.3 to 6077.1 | 16.24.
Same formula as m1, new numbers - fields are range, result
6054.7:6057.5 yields 16.1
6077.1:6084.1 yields 16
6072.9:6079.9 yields 16.2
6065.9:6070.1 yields 16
